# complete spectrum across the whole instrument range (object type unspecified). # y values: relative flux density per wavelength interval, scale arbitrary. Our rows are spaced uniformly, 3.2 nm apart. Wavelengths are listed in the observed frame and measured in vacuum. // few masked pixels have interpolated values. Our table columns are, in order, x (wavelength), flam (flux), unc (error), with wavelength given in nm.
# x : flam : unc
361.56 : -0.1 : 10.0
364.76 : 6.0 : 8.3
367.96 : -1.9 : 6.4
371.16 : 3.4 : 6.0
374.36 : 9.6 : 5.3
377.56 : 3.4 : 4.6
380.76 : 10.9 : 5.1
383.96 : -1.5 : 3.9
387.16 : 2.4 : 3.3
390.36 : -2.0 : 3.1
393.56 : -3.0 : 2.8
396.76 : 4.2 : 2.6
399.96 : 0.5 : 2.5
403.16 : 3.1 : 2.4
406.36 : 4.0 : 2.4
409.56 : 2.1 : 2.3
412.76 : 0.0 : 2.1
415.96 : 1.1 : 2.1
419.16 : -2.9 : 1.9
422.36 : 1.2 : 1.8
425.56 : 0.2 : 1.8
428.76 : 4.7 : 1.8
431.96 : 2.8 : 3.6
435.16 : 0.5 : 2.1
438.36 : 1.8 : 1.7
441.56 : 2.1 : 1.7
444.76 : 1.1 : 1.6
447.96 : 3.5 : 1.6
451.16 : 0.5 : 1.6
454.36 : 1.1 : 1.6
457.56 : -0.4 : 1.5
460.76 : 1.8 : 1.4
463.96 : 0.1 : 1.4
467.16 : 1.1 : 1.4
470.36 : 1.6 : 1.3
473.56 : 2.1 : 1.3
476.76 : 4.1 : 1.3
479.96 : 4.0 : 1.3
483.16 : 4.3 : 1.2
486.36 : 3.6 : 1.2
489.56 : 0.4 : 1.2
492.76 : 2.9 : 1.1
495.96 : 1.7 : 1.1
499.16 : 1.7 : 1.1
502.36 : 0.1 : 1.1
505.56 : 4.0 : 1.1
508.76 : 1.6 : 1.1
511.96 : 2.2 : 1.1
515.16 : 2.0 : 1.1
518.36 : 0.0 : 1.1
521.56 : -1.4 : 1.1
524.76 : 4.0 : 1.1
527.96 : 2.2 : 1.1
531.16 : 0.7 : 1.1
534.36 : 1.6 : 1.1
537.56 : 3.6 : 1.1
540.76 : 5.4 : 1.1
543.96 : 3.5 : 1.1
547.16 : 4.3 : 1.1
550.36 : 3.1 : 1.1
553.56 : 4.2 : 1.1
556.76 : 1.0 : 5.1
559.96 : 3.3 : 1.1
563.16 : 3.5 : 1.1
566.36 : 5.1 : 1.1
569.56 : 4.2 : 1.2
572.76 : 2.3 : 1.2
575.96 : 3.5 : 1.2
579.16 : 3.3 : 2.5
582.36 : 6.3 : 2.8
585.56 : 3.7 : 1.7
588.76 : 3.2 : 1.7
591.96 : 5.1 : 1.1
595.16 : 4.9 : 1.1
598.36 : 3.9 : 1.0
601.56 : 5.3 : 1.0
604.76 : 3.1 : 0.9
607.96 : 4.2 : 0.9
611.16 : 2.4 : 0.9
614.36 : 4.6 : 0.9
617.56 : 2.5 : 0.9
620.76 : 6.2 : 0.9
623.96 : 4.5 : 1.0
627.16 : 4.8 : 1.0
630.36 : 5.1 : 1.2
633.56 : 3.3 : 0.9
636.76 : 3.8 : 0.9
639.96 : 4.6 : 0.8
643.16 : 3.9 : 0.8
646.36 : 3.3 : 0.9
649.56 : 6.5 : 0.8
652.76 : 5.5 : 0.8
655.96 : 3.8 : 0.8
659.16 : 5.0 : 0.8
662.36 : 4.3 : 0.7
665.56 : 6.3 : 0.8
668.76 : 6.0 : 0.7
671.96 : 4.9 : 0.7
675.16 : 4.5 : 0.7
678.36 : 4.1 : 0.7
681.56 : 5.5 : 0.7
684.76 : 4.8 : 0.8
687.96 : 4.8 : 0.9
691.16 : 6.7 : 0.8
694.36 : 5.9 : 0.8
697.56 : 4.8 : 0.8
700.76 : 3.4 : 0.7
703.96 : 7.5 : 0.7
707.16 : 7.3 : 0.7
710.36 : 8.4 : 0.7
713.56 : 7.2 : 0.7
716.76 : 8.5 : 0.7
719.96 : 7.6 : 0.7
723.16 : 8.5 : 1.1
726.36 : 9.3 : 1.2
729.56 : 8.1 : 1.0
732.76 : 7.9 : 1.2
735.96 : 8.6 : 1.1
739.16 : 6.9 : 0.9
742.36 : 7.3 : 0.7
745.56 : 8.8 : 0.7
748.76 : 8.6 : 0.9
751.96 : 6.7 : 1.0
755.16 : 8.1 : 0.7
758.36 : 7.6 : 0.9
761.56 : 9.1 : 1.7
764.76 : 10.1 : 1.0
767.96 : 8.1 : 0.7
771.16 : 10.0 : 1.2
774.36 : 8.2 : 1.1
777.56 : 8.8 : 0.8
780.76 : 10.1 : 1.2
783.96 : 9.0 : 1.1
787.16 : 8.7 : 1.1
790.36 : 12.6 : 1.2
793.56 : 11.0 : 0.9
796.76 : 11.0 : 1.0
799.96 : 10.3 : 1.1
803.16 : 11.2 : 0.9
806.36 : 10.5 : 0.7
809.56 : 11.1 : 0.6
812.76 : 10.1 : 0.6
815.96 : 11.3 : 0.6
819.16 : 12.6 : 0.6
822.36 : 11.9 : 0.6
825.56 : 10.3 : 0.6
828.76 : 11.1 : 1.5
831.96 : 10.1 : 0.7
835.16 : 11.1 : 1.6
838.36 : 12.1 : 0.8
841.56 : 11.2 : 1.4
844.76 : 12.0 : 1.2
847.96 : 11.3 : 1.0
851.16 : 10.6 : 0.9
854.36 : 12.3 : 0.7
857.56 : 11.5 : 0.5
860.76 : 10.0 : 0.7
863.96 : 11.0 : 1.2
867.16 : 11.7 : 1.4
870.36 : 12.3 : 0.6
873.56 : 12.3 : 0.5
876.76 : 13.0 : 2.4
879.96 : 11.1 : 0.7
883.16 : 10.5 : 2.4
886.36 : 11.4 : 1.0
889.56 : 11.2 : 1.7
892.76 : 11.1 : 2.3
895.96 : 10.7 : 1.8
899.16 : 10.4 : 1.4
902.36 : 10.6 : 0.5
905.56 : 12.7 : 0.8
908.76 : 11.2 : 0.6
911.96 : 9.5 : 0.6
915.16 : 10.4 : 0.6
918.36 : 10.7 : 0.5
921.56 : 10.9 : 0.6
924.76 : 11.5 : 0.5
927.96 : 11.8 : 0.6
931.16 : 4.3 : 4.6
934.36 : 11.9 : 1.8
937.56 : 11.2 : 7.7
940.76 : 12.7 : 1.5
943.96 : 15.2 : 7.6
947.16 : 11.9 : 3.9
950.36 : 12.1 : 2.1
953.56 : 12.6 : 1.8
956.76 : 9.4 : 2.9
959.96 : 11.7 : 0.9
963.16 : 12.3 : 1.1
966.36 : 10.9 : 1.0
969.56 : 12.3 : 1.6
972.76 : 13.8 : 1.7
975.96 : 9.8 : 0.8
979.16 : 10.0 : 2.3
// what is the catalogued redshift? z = 0.77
